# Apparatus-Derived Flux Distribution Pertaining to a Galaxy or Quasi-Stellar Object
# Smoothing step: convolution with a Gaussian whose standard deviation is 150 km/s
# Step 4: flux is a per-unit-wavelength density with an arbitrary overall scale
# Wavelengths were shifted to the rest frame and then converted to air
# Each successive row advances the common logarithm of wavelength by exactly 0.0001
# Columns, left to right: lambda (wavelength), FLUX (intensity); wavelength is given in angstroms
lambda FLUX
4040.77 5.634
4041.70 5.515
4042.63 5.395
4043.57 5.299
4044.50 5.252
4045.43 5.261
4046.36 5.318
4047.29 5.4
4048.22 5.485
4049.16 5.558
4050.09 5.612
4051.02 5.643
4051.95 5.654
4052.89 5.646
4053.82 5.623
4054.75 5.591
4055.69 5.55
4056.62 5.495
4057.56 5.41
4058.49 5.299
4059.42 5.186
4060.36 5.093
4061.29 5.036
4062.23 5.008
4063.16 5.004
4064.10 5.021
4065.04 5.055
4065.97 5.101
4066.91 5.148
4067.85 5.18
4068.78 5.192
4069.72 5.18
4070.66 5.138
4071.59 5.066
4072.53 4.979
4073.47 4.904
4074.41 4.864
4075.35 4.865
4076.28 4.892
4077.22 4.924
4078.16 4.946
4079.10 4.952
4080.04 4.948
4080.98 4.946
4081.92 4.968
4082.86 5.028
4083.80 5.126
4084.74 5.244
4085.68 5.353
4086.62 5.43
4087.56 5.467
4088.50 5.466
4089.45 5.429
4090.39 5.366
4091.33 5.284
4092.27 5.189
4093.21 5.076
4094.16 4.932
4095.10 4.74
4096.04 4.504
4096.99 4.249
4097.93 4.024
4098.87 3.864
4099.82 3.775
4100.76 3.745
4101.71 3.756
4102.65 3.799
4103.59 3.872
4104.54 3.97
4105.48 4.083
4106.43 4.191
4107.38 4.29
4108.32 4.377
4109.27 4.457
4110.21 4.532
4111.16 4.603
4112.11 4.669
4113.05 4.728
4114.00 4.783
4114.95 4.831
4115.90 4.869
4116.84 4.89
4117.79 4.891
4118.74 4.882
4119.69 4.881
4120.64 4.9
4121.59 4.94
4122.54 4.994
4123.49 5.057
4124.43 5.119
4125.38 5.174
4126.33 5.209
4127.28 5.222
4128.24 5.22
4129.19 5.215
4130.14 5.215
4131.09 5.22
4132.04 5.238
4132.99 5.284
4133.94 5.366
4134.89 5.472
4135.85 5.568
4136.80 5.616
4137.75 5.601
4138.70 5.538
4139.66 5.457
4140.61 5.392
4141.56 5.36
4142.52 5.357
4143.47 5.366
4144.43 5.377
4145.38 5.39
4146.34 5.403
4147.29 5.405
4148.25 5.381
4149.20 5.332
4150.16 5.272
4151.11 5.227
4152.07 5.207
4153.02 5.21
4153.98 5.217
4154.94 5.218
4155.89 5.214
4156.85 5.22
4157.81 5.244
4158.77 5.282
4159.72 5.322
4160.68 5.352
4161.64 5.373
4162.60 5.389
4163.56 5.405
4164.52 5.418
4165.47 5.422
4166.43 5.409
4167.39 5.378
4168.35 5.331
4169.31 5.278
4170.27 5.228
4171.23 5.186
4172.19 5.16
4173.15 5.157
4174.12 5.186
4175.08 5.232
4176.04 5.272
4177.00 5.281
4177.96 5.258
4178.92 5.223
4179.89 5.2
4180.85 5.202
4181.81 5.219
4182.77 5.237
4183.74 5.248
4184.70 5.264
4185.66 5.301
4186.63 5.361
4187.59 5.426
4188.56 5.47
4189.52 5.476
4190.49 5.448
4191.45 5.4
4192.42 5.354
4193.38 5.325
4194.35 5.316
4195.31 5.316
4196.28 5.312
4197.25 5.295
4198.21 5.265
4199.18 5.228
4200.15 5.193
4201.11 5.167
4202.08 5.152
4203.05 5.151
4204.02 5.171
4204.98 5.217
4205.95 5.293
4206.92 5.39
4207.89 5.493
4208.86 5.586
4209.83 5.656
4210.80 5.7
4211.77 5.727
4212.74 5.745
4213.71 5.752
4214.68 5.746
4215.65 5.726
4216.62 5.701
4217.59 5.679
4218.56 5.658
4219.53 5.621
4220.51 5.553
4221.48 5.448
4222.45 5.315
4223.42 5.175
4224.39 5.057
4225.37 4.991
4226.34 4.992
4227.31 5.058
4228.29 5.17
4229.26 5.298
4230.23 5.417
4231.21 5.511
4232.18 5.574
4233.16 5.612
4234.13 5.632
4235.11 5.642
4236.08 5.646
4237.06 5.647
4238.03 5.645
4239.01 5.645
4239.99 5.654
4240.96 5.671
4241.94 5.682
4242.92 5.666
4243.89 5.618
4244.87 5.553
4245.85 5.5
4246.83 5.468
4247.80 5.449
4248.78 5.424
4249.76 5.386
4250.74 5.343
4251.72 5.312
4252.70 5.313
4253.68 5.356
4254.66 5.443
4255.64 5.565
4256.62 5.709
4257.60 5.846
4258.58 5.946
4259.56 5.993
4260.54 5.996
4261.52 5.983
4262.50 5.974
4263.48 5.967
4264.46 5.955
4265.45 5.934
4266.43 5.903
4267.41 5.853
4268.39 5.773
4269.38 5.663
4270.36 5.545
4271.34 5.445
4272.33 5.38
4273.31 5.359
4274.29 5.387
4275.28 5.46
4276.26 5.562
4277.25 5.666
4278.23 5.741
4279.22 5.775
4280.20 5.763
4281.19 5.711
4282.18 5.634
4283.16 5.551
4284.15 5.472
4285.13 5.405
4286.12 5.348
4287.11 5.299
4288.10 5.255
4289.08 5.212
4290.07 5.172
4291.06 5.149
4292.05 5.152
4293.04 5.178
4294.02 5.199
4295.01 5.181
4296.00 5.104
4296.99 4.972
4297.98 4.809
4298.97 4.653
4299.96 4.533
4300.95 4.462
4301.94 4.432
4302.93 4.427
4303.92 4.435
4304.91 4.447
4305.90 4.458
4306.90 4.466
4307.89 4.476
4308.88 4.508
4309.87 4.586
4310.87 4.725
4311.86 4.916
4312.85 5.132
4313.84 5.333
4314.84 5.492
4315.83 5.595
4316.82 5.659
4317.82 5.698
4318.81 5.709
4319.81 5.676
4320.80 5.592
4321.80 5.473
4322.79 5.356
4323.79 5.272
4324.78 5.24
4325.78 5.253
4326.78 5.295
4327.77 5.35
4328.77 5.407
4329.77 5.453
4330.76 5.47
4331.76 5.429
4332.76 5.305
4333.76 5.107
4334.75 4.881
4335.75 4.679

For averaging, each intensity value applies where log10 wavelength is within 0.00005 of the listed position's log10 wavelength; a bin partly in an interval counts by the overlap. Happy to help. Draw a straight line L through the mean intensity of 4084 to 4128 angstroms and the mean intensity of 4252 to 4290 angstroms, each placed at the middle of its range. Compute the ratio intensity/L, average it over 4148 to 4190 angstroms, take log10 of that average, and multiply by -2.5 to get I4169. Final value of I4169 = -0.05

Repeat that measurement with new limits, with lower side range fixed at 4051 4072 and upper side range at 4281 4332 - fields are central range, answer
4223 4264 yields -0.08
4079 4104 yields 0.11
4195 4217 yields -0.05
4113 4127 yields 0.06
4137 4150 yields -0.04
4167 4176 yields -0.01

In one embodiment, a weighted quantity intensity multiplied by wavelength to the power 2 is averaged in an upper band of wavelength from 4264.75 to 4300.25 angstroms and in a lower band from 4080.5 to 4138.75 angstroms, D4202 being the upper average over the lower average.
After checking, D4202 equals 1.21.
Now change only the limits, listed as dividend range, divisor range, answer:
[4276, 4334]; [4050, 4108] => 1.17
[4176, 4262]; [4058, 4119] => 1.21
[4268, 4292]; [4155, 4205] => 1.09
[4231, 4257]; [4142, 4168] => 1.09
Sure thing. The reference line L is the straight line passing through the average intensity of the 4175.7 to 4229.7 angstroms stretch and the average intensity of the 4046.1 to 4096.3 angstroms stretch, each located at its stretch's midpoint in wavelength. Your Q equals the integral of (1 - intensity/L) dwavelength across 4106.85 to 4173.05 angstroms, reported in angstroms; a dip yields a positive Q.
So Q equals 1.4 angstroms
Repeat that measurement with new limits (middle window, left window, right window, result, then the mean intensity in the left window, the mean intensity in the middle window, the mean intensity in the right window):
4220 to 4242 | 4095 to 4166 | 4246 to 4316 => -1.0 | 4.97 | 5.43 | 5.32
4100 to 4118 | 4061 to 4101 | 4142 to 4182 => 2.5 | 4.95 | 4.37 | 5.29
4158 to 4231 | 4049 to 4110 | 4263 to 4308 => -3.4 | 4.93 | 5.35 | 5.26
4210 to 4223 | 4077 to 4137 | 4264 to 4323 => -1.4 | 4.85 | 5.64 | 5.25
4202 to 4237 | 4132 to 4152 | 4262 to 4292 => 0.3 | 5.4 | 5.46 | 5.57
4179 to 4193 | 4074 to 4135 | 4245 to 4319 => -0.7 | 4.82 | 5.33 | 5.33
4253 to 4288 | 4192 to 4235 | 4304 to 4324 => -2.8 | 5.41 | 5.66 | 5.11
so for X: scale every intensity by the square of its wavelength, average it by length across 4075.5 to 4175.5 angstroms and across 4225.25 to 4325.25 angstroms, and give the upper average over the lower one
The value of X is 1.1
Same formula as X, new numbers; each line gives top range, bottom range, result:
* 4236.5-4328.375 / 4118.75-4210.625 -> 1.07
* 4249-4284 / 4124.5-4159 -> 1.13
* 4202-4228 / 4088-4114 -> 1.28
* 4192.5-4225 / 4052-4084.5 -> 1.13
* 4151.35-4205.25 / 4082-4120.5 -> 1.17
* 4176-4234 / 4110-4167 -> 1.07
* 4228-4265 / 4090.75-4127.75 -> 1.30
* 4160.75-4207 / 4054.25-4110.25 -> 1.14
